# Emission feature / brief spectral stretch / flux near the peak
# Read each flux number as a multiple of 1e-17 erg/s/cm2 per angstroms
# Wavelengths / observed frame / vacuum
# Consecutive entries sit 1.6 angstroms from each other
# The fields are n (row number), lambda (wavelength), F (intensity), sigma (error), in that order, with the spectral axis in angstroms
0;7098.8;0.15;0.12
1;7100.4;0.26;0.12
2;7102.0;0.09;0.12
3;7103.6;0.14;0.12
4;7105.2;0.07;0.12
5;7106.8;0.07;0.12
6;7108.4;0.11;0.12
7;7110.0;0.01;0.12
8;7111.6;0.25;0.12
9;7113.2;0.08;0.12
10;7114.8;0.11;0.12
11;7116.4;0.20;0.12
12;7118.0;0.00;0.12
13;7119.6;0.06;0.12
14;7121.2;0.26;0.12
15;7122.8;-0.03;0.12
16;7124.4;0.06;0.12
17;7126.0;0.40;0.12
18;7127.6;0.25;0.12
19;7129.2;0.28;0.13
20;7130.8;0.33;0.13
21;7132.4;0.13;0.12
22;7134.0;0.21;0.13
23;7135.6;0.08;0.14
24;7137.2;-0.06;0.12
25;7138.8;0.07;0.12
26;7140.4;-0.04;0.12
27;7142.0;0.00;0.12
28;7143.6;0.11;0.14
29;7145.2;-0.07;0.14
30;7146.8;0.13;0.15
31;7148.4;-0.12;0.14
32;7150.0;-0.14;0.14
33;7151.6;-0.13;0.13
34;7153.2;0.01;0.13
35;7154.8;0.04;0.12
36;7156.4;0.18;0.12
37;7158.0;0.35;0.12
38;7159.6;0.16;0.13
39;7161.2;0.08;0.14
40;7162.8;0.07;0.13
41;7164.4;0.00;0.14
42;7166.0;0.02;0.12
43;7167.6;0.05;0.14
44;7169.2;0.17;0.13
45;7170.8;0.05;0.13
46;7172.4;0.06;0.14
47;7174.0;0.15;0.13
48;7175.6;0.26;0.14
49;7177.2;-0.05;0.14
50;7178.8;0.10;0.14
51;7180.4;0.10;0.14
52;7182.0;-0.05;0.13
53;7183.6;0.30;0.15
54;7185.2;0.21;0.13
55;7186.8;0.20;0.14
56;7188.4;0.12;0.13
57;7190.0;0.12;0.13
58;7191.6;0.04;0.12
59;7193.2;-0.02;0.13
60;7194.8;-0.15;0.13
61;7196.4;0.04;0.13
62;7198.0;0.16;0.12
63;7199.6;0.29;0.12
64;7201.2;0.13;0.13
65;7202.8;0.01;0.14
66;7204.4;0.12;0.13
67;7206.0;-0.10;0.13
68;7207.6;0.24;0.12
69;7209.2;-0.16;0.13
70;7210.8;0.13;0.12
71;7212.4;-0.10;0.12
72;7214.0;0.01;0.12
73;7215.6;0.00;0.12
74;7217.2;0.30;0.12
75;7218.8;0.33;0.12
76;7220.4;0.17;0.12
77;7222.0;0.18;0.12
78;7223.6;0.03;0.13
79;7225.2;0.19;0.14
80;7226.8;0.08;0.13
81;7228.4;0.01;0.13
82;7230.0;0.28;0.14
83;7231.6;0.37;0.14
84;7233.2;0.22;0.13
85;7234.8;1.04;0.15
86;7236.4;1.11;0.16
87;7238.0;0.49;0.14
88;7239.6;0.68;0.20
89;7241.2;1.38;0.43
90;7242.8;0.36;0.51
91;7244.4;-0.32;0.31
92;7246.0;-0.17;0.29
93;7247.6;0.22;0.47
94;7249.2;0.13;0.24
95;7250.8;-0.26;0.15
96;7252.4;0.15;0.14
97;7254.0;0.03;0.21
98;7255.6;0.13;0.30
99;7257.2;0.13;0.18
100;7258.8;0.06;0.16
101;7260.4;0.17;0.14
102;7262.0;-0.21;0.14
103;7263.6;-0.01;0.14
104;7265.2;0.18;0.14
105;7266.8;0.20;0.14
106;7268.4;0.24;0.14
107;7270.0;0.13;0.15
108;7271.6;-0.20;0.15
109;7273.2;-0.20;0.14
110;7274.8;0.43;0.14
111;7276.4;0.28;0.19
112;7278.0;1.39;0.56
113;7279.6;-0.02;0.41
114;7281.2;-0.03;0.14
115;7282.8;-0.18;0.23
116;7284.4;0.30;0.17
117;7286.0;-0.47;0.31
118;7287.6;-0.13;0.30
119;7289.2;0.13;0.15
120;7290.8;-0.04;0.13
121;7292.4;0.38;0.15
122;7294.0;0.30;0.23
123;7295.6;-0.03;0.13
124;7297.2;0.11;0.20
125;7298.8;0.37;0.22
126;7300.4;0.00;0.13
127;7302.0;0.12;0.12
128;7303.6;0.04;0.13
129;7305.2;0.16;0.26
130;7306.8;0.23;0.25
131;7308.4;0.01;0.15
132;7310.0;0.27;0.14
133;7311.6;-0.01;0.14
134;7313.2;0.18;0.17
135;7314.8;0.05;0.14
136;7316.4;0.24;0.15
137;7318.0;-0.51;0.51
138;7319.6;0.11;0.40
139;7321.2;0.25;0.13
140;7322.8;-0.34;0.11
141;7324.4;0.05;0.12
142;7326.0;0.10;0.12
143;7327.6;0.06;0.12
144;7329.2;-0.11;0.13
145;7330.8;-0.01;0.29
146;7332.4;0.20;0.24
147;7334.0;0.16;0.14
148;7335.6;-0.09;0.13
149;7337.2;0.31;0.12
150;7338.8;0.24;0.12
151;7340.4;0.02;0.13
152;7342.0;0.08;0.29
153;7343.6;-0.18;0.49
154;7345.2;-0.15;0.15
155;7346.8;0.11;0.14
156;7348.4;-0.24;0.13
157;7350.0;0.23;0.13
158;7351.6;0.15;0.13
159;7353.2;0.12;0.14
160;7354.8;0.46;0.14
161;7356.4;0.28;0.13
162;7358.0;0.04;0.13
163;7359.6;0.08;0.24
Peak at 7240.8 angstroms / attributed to [O II]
